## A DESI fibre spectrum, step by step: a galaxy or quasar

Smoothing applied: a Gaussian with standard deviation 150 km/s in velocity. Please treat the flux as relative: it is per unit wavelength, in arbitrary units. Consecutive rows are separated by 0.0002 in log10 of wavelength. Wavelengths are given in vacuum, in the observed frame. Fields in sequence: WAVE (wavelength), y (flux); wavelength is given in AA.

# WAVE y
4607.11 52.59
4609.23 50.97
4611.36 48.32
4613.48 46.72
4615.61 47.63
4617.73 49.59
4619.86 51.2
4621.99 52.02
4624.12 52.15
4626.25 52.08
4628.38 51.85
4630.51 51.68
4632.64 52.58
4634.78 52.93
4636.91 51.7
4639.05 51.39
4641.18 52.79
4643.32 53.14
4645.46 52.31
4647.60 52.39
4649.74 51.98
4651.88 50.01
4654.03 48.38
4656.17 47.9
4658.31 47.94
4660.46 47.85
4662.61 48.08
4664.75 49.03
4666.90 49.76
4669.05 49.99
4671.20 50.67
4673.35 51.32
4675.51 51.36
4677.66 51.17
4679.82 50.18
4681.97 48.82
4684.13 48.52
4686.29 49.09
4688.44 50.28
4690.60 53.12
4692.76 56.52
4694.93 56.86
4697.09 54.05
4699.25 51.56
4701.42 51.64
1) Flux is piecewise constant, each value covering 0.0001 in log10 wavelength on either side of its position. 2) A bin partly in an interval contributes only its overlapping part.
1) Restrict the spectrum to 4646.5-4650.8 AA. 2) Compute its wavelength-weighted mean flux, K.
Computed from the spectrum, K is 52.2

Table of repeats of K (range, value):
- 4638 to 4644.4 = 52.5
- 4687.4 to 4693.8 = 53.3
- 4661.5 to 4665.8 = 48.6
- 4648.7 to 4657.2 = 49.6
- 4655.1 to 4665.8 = 48.2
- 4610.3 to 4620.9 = 48.7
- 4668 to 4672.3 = 50.4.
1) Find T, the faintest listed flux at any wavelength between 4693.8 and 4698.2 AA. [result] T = 54.05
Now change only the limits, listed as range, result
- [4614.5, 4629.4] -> 47.63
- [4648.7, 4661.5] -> 47.85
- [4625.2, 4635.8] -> 51.68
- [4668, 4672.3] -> 49.99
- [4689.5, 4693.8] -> 53.12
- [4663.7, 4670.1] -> 49.03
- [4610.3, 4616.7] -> 46.72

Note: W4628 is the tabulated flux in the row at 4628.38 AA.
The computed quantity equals 51.85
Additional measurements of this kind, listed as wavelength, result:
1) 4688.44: 50.28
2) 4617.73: 49.59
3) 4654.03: 48.38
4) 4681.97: 48.82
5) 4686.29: 49.09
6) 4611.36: 48.32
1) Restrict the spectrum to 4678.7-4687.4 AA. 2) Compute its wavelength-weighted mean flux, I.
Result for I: 49.2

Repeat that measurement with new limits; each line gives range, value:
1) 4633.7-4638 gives 52.2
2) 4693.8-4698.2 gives 55.4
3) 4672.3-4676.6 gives 51.3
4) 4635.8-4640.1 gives 51.6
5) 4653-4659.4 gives 48.1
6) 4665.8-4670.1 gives 49.9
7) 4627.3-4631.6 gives 51.8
